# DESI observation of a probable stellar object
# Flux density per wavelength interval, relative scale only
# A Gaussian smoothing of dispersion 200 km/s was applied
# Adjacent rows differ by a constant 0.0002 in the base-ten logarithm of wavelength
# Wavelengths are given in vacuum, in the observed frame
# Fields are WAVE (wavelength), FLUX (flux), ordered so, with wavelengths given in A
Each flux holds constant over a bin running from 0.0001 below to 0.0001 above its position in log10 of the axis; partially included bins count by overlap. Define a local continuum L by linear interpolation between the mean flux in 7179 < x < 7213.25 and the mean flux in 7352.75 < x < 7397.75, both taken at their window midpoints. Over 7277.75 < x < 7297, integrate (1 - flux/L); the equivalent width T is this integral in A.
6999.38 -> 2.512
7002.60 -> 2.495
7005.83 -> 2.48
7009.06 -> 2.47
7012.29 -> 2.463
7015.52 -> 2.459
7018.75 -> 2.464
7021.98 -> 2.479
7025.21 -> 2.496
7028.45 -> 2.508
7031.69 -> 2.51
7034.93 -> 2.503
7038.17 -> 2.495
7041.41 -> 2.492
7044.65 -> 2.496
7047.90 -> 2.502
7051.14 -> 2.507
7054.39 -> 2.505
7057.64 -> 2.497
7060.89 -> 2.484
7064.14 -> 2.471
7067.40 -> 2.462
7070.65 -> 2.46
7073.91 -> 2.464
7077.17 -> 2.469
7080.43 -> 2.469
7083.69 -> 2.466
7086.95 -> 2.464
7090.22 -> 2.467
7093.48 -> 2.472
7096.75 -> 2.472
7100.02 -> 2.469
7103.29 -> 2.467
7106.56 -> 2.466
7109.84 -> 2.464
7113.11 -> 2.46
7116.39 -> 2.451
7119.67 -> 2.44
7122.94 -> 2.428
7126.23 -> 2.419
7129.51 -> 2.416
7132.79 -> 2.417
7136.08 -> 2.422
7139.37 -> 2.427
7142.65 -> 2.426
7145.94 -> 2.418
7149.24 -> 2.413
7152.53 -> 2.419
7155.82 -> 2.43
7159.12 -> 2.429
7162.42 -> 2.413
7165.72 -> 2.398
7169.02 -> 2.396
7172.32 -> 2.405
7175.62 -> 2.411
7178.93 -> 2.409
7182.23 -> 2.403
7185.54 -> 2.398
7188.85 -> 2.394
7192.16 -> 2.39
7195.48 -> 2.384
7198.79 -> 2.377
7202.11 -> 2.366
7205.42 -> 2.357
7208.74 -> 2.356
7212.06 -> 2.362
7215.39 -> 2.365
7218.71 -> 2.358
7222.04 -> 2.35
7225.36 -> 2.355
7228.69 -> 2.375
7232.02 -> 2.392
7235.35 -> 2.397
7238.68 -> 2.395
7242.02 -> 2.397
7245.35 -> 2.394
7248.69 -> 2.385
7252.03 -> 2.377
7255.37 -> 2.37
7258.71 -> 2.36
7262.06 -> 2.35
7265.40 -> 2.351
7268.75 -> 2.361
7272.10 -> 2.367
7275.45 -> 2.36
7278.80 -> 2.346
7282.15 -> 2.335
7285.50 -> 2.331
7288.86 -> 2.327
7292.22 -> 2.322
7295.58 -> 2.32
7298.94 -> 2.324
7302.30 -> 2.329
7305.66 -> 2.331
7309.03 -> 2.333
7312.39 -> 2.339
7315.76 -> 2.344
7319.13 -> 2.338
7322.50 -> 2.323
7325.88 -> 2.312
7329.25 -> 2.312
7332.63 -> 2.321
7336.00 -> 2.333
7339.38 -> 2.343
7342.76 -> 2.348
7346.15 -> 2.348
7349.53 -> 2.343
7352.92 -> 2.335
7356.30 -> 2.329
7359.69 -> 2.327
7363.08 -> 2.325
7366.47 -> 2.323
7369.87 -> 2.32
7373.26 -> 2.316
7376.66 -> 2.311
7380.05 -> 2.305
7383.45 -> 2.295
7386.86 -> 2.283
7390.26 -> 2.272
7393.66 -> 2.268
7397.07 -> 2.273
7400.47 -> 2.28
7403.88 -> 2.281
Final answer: 0.1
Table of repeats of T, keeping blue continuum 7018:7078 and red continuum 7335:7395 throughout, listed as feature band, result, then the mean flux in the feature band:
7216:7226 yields 0.2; 2.36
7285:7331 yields 0.4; 2.33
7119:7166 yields 0.3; 2.42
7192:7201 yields 0.1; 2.38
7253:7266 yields 0.1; 2.36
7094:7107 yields 0.0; 2.47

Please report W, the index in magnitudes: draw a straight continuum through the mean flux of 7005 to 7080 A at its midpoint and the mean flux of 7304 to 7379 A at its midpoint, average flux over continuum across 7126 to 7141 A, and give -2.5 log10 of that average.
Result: 0.01 mag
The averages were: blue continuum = 2.48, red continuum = 2.33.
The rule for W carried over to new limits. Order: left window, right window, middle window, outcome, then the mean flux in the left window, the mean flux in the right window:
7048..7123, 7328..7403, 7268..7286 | 0.005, 2.47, 2.31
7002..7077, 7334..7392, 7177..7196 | 0.006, 2.48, 2.32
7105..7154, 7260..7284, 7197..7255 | 0.002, 2.43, 2.35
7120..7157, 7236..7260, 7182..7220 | 0.012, 2.42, 2.38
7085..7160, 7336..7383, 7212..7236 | 0.011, 2.44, 2.33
